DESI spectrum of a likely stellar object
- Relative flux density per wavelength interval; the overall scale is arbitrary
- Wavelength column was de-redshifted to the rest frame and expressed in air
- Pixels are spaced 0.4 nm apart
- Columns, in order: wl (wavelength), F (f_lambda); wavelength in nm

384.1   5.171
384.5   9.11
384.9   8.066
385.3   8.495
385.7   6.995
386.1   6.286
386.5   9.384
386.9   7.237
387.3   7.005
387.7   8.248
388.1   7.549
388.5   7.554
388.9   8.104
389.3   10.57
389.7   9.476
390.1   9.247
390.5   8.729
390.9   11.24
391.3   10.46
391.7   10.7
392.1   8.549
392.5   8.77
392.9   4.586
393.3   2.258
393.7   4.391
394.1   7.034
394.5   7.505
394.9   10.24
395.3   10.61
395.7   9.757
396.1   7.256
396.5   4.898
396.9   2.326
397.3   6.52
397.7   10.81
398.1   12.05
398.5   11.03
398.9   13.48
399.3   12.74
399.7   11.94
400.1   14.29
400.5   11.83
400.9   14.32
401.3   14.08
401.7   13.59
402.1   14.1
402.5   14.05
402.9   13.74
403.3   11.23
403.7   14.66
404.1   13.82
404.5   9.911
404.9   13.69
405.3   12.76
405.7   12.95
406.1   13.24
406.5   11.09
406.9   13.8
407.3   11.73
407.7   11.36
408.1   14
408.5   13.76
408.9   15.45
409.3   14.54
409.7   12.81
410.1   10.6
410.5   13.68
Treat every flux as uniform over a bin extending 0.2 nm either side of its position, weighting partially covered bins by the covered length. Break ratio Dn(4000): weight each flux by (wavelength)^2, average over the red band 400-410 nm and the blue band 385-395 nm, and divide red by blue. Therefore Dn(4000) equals 1.8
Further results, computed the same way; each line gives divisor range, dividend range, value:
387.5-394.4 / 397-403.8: 1.62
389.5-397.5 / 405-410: 1.82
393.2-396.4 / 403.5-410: 1.86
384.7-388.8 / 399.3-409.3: 1.87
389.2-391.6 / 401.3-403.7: 1.44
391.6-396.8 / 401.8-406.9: 1.88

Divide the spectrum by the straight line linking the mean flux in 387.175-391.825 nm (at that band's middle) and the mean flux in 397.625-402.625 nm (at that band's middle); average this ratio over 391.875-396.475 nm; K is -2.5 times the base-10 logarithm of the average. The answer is 0.43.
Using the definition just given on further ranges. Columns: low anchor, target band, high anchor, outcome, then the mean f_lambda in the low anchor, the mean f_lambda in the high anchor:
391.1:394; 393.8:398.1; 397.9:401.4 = 0.238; 7.1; 12.8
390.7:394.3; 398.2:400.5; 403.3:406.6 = -0.208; 7.55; 12.7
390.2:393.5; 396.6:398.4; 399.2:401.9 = 0.415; 8.19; 13.3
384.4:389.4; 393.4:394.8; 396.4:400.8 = 0.444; 7.97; 10.4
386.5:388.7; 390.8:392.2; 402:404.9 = -0.145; 7.69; 13.1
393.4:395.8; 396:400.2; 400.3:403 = 0.138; 7.94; 13.7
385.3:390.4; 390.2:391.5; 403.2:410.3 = -0.133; 8.16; 12.9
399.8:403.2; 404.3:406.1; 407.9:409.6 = 0.129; 13.6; 14.3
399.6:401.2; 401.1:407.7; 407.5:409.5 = 0.044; 13.2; 13.8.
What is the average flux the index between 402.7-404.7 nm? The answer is 12.7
